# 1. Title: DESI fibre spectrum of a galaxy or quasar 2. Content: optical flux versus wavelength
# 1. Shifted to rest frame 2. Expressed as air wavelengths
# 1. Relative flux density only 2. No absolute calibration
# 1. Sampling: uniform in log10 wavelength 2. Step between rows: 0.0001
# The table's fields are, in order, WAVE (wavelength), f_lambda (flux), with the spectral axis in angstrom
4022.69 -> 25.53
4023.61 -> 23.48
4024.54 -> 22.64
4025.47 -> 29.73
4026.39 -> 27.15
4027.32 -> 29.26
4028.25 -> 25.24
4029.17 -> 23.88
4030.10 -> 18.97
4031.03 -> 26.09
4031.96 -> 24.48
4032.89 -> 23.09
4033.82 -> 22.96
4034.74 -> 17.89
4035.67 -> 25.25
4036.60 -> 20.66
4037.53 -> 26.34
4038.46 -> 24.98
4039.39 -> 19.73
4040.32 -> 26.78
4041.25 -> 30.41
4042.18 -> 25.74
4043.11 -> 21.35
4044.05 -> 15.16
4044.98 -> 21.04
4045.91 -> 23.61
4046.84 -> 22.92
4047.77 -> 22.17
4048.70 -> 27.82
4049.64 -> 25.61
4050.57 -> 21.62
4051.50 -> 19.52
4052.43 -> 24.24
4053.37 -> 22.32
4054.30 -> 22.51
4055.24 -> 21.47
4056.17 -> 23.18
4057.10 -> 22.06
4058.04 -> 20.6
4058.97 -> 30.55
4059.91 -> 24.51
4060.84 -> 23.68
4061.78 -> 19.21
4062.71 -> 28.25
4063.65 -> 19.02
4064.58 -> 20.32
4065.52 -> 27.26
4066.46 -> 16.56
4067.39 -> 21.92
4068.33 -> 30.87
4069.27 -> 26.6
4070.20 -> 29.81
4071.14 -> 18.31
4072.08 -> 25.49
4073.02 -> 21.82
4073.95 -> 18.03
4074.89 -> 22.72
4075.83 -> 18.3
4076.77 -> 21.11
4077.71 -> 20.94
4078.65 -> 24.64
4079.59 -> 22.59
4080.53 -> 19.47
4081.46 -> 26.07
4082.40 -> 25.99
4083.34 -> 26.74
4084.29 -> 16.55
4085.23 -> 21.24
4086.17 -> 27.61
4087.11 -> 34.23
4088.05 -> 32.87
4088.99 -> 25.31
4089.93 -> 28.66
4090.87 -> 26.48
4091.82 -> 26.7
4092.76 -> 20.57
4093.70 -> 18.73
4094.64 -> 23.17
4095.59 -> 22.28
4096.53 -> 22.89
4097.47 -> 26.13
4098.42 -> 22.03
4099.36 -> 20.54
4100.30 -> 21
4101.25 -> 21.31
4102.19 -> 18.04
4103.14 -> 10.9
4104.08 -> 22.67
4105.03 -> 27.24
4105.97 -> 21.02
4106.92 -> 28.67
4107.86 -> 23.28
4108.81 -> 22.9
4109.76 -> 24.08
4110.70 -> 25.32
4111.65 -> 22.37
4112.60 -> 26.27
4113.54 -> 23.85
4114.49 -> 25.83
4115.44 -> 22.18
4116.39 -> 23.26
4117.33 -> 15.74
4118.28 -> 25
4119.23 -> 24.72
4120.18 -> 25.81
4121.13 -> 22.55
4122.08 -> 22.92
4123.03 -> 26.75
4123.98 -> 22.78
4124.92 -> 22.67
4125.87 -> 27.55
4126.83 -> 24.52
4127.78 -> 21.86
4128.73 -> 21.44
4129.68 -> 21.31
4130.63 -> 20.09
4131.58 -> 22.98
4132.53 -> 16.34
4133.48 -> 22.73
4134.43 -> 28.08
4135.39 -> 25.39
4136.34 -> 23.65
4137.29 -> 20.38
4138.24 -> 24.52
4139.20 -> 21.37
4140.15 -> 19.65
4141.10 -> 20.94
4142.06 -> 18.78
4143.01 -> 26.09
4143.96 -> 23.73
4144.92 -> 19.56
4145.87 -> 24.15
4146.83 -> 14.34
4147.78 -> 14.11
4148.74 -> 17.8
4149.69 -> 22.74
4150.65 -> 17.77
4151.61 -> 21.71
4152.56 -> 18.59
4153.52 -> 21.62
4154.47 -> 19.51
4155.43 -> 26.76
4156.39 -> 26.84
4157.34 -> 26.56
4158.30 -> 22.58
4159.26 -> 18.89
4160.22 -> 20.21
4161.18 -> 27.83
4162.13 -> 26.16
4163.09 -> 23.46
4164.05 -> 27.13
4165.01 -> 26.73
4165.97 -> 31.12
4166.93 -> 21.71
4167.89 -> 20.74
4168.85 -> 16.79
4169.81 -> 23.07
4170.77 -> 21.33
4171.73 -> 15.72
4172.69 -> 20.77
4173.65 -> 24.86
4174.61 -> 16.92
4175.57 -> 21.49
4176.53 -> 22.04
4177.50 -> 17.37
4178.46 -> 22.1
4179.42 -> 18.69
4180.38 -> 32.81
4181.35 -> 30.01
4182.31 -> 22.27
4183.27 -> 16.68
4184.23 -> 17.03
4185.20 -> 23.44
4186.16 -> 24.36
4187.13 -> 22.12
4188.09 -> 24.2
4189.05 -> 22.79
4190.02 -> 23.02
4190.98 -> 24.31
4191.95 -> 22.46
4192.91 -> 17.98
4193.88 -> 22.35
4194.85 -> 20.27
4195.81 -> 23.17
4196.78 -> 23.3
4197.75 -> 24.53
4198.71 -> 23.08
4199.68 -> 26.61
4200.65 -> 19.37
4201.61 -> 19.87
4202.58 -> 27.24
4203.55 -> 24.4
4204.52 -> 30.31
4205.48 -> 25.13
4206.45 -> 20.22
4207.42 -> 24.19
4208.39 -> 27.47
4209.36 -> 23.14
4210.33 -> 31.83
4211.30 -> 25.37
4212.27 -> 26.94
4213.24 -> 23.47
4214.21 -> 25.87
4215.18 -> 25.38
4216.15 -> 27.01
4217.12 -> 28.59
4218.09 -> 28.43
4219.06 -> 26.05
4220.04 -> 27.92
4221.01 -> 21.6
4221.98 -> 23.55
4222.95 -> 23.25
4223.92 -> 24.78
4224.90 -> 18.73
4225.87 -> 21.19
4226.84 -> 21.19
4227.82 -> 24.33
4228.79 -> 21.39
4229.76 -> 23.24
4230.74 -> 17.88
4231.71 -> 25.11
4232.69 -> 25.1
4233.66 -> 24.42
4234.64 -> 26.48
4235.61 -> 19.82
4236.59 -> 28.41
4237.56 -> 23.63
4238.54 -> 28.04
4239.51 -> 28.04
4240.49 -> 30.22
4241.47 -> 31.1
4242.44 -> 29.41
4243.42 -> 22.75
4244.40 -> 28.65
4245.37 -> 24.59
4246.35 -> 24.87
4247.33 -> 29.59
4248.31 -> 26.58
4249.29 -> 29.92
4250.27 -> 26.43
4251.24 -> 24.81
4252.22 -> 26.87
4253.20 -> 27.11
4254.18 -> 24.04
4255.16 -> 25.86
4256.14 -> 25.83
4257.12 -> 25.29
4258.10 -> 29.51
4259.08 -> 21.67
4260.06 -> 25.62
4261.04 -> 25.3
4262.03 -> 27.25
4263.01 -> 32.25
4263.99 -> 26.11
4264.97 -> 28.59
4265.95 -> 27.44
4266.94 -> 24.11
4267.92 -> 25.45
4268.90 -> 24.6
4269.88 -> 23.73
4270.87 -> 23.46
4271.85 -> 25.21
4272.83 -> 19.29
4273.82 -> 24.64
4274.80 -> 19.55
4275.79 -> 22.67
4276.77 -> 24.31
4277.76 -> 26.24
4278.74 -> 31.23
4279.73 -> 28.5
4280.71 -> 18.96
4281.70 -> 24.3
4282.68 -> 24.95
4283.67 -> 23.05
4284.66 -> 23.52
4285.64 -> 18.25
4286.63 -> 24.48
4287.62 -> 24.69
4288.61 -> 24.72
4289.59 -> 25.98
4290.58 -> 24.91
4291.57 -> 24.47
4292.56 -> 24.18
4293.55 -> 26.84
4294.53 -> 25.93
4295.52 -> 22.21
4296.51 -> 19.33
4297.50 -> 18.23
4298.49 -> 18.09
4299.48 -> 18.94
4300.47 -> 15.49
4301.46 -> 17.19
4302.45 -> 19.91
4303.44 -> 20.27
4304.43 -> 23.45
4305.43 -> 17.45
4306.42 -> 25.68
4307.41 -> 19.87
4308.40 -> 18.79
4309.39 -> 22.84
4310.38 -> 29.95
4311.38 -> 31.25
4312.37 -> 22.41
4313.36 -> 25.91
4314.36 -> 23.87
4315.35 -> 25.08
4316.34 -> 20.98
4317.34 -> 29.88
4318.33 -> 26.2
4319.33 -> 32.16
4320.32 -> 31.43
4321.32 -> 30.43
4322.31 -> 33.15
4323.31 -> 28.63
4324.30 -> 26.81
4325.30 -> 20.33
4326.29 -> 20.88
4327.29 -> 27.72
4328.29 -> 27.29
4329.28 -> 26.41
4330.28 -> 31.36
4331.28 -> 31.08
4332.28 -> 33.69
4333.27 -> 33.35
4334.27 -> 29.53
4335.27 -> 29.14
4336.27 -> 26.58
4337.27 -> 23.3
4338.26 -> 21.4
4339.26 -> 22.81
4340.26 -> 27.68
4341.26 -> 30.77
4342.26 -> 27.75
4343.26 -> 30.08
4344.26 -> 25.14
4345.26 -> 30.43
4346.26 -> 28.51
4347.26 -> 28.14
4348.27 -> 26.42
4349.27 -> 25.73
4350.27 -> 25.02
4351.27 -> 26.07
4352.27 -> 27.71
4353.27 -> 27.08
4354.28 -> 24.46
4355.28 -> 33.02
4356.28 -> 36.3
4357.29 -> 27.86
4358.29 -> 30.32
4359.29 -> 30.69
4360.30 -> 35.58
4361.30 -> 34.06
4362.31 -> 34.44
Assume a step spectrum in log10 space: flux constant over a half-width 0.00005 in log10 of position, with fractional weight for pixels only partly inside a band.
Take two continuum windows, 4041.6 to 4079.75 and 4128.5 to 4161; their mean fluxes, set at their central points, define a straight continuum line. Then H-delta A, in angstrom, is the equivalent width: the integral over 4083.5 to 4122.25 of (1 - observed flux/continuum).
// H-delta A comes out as -2.3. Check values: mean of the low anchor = 22.8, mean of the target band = 23.5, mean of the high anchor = 21.6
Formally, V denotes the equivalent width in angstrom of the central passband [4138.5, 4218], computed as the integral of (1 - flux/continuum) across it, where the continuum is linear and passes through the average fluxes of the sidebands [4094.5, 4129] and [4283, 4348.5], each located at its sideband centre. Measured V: 2.94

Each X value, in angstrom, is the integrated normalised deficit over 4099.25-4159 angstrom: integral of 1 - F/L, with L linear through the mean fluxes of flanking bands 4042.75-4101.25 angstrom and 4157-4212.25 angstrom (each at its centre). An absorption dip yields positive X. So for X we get 2.4 angstrom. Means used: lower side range 23.3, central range 22.3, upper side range 23.2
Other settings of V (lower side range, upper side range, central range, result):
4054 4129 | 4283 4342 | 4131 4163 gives 2.5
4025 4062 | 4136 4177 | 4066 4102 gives -0.9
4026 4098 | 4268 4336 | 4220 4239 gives 0.8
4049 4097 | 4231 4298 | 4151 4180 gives 2.4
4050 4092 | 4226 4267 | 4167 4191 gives 3.2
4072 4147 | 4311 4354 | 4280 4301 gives 3.2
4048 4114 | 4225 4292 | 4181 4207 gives 1.6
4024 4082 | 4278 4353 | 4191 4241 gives 0.4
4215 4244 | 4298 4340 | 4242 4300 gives 0.6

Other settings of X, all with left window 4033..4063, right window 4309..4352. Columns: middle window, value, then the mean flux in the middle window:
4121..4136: 0.78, 23.1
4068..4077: 0.13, 23.2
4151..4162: 0.87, 22.9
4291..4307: 3.46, 21.1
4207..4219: -0.38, 26.5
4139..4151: 2.23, 20.1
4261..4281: 0.96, 25.2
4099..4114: 1.01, 22.5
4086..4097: -0.87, 25.8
